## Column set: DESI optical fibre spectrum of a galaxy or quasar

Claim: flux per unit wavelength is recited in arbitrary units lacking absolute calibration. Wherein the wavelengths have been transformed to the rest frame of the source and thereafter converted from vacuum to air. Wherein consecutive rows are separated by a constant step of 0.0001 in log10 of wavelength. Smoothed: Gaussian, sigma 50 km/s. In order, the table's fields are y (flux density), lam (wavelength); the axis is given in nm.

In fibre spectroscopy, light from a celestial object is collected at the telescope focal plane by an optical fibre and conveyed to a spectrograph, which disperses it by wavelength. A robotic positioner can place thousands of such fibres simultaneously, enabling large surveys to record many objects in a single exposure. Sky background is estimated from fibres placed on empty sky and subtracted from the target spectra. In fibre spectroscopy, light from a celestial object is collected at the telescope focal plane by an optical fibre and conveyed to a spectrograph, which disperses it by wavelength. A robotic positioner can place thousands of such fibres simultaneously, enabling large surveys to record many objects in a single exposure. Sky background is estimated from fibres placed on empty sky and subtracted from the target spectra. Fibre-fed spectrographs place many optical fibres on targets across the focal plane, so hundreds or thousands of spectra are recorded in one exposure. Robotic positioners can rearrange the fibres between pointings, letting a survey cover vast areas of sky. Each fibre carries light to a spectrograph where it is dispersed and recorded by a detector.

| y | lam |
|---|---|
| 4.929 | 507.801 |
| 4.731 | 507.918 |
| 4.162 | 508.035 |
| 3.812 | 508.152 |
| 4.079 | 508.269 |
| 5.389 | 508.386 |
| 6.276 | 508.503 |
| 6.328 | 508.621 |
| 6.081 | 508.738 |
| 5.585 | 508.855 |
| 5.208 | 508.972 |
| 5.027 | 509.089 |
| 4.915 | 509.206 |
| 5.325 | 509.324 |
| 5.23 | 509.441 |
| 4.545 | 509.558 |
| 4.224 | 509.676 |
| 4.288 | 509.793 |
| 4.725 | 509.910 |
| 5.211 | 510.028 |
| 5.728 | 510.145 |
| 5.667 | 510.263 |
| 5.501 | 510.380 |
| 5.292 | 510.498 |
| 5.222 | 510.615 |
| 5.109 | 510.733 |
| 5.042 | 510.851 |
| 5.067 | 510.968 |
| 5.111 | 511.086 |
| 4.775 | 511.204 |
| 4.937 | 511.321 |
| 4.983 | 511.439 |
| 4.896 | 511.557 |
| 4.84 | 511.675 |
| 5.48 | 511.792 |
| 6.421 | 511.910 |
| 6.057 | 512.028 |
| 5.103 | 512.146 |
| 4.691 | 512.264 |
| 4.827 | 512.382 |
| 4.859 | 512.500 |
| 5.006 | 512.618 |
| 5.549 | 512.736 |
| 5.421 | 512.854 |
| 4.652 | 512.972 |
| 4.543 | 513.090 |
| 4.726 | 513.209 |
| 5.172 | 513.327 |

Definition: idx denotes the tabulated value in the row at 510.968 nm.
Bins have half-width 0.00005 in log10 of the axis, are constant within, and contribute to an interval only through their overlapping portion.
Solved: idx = 5.067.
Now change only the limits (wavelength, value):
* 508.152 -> 3.812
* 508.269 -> 4.079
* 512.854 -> 5.421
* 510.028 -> 5.211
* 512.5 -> 4.859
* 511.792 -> 5.48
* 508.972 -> 5.208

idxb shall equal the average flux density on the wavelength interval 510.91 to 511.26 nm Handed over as 4.98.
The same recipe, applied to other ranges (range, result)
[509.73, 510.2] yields 4.98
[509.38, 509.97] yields 4.61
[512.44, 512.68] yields 4.94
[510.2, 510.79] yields 5.36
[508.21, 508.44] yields 4.72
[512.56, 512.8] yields 5.28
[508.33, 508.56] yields 5.84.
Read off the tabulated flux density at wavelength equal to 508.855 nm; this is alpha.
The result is 5.585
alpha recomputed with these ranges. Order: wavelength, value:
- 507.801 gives 4.929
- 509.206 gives 4.915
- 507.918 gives 4.731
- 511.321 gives 4.937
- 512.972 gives 4.652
